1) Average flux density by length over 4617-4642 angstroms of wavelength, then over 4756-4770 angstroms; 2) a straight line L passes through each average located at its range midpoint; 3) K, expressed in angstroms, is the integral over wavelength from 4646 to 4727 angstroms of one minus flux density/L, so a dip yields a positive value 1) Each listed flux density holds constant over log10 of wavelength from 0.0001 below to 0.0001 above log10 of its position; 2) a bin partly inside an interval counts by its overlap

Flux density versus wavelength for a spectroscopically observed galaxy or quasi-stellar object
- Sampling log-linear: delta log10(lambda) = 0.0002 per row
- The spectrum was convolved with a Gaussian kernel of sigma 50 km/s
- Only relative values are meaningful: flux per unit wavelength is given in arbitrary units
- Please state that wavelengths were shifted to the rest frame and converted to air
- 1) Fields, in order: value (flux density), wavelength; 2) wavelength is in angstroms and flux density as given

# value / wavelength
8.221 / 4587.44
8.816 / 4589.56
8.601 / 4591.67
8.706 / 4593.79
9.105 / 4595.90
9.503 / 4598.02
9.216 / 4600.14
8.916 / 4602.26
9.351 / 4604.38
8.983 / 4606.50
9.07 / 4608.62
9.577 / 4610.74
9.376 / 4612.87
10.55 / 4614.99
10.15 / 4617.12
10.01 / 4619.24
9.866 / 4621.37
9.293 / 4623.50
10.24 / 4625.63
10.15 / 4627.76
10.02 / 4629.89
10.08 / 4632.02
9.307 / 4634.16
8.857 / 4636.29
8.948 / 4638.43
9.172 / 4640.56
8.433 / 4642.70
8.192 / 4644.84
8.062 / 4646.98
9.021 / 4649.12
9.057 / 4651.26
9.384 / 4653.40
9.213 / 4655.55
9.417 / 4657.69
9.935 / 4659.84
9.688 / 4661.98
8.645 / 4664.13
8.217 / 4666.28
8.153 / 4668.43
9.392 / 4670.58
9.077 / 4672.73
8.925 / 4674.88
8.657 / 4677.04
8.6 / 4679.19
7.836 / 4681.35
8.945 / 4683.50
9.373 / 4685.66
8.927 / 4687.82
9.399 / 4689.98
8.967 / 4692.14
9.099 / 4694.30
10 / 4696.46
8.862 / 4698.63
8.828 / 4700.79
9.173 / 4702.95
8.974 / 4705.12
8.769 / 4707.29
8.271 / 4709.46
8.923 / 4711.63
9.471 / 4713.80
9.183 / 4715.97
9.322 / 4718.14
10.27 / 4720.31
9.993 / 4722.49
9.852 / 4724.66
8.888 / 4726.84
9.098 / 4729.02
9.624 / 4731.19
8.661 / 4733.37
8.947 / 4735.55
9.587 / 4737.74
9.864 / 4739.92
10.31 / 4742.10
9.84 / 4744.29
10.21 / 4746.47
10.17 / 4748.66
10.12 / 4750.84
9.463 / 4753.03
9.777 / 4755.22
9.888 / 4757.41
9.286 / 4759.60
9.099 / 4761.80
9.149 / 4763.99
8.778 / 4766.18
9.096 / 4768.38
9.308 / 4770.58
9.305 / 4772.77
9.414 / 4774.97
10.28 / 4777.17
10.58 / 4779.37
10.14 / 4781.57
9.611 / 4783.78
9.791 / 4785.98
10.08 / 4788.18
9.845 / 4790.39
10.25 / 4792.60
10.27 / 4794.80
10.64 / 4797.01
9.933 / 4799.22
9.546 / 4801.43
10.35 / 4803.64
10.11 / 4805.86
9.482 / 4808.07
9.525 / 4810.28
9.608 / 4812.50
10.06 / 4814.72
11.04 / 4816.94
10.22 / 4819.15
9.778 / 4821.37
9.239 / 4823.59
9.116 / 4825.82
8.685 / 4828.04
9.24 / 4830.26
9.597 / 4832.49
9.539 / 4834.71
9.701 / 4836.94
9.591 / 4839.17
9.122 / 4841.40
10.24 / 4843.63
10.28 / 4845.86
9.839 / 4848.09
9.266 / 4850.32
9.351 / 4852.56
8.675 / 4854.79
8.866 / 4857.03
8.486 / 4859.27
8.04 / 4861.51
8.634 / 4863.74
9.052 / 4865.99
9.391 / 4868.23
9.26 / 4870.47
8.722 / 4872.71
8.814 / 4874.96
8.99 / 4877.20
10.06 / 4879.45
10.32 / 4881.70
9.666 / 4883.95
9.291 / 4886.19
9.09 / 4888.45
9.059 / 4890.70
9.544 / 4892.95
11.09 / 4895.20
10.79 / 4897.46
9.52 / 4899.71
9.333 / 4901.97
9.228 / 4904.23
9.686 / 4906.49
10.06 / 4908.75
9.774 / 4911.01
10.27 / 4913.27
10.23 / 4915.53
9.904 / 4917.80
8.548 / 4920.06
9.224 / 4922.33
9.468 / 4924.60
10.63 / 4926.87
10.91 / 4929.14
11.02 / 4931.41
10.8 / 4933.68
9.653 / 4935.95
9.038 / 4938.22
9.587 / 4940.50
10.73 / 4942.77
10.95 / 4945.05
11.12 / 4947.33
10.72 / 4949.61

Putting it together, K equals 3.3 angstroms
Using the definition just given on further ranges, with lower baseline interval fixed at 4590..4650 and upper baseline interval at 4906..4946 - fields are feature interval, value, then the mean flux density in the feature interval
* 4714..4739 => 0.4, 9.41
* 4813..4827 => -0.2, 9.89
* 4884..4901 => 0.3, 9.76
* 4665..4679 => 1.0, 8.73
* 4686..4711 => 1.2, 9.03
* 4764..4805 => -0.6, 9.83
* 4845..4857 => 0.5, 9.41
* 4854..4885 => 2.6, 9.07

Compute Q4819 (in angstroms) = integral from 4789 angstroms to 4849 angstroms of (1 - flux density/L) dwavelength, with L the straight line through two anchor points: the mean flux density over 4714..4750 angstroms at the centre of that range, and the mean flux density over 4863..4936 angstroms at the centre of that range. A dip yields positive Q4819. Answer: -0.9 angstroms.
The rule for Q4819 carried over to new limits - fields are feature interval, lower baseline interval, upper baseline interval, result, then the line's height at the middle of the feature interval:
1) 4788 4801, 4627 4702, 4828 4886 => -1.3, 9.22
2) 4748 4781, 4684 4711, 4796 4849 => -0.5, 9.43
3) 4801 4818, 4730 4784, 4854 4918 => -0.8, 9.55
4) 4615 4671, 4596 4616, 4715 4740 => 0.6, 9.39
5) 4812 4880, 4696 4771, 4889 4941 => 2.3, 9.7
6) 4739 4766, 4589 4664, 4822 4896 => -1.2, 9.32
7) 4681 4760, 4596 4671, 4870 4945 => 0.7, 9.45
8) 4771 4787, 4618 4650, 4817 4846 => -0.6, 9.52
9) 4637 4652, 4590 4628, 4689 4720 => 1.0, 9.33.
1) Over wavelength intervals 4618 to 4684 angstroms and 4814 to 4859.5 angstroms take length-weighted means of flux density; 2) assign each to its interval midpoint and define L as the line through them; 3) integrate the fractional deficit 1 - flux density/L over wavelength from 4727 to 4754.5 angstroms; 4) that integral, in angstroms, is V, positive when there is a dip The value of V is -0.91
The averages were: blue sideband 9.13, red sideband 9.54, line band 9.64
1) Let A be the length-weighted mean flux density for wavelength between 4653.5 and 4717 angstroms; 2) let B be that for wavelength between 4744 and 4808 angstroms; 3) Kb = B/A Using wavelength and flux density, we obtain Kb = 1.09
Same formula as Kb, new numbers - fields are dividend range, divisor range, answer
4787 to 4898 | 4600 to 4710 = 1.04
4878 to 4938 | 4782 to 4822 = 0.99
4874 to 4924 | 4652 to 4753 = 1.04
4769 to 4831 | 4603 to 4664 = 1.05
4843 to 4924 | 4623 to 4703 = 1.04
